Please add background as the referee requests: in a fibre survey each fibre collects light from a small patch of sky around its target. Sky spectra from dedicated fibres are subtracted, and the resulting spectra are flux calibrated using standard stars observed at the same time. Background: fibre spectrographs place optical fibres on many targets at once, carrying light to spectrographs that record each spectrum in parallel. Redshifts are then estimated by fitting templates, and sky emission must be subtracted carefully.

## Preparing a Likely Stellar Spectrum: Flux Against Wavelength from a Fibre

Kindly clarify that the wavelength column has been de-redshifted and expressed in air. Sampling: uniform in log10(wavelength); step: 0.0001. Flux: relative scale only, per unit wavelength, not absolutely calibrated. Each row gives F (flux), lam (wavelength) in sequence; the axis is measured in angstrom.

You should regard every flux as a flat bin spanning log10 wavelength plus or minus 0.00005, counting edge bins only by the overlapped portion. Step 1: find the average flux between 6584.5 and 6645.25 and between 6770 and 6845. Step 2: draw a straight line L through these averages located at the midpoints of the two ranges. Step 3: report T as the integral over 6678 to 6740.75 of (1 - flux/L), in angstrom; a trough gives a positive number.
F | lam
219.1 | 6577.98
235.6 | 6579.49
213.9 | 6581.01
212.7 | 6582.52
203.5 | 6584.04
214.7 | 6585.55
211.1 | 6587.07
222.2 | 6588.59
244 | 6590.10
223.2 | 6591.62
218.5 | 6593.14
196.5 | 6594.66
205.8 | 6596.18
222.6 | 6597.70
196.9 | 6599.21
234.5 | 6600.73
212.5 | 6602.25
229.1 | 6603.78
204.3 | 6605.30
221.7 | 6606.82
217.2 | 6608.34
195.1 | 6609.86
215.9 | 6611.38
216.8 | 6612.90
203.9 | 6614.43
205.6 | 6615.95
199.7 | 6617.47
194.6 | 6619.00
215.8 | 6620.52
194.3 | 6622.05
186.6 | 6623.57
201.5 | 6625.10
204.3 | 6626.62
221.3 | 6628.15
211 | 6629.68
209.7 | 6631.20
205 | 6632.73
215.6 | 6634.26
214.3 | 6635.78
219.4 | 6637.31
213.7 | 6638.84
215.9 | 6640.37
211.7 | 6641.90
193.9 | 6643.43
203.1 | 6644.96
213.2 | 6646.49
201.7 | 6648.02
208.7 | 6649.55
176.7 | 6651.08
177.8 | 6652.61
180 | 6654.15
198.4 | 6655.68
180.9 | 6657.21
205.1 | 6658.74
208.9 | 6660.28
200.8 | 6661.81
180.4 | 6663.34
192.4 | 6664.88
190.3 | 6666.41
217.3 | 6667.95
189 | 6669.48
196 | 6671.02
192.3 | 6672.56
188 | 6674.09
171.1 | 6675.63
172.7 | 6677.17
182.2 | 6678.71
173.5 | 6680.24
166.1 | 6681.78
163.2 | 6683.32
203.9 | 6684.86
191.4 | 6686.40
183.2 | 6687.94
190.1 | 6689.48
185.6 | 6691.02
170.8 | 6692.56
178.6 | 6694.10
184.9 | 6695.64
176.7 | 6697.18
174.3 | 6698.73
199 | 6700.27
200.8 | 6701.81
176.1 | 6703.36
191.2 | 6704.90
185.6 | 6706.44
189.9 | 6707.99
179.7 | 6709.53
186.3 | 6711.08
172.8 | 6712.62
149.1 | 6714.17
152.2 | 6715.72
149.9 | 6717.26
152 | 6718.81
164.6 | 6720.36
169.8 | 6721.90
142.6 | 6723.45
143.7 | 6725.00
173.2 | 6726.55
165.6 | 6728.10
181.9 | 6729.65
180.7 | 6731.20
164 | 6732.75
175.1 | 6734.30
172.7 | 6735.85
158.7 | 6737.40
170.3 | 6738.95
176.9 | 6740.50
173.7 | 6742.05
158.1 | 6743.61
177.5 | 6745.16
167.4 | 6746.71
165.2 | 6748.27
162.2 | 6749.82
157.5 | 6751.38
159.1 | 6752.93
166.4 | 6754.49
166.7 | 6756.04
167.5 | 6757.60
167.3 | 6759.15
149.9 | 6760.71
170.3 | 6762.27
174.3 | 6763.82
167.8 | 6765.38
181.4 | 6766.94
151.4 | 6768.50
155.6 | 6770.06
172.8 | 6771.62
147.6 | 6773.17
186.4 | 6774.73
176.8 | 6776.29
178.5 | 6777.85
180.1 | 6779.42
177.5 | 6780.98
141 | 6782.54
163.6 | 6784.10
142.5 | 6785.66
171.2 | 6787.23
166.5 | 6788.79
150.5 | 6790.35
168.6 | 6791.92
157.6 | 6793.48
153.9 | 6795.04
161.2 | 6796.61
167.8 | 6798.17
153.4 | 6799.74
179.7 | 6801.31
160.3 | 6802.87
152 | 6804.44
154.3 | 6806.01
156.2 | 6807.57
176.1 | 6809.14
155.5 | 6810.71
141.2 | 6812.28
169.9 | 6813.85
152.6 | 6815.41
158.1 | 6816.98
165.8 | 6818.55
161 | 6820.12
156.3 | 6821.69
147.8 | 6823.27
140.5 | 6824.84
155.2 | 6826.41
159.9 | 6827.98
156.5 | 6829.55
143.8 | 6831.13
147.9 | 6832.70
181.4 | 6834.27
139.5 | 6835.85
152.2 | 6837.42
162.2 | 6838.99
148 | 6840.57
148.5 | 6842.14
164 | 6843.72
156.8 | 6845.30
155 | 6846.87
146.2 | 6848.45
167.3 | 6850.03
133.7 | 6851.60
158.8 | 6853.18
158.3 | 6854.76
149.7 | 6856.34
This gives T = 3.9 angstrom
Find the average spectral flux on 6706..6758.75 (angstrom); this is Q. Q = 167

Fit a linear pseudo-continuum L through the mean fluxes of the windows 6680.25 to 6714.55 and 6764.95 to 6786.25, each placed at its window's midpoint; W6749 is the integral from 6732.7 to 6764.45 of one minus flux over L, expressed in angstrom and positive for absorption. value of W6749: 0.9 angstrom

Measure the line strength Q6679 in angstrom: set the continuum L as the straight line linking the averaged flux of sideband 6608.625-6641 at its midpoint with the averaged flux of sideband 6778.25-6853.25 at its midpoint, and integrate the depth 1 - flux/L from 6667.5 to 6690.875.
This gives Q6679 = 1.04 angstrom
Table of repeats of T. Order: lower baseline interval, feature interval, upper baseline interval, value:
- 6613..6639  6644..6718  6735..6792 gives 1.99 angstrom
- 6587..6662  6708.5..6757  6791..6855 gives 3.76 angstrom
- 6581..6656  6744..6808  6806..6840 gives 1.53 angstrom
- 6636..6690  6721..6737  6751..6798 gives 0.86 angstrom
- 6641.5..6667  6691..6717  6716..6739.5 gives -0.69 angstrom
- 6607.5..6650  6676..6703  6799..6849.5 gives 1.35 angstrom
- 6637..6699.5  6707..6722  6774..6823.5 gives 1.15 angstrom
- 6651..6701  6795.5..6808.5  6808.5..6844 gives 0.00 angstrom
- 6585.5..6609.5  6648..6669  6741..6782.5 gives 0.47 angstrom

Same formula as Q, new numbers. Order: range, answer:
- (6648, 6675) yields 193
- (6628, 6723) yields 189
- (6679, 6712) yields 183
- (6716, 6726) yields 154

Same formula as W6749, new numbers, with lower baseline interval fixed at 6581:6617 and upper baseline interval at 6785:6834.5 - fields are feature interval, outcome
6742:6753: 0.61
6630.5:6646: -0.50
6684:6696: 0.26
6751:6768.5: 0.57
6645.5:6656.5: 0.36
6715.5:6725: 1.44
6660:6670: 0.00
